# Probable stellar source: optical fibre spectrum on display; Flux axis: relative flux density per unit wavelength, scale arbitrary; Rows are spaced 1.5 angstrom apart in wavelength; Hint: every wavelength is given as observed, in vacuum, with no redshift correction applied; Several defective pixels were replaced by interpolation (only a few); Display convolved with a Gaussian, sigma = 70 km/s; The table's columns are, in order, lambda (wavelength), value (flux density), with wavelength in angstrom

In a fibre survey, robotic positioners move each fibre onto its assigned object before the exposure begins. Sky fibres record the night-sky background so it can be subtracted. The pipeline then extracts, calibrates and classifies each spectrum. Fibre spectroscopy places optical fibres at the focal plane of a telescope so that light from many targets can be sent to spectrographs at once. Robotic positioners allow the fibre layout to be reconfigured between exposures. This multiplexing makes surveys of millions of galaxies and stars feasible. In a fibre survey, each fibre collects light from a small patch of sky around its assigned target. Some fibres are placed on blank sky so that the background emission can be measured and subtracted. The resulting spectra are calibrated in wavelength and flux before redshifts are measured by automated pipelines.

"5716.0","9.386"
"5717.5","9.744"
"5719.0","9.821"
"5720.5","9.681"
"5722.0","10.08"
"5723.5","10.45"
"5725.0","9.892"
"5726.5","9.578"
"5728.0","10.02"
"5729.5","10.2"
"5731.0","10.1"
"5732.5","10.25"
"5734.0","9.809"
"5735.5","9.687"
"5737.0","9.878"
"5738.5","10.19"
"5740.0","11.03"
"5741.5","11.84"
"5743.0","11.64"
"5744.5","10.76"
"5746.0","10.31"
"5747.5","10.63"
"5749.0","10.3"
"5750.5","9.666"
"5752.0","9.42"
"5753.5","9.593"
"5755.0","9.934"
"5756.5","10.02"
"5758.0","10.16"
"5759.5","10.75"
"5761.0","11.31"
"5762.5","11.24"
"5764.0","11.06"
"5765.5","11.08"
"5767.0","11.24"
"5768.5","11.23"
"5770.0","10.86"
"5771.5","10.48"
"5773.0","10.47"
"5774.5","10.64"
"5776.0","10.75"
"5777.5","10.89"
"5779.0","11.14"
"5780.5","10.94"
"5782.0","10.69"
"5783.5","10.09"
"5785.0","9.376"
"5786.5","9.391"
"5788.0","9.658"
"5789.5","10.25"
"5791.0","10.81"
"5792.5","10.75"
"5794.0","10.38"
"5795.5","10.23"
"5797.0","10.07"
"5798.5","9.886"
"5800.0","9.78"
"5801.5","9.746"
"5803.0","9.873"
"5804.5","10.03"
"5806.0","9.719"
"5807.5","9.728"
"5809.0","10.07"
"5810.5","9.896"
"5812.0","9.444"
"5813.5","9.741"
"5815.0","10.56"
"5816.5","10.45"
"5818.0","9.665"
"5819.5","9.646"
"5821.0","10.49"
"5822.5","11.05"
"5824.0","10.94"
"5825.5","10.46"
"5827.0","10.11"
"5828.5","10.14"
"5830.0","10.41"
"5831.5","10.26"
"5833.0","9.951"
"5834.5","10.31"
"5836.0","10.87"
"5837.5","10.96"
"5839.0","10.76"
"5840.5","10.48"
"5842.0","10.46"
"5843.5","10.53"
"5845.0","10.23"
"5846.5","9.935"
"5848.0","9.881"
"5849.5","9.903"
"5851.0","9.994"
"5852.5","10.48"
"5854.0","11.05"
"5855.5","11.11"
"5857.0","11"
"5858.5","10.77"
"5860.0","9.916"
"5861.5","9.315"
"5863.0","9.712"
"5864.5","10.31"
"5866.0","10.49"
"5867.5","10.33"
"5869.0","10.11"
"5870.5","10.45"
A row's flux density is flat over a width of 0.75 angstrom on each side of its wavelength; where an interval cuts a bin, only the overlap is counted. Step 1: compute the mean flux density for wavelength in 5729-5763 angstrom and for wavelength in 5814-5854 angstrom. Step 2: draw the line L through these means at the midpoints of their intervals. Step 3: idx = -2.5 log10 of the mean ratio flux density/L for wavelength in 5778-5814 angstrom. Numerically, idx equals 0.03 mag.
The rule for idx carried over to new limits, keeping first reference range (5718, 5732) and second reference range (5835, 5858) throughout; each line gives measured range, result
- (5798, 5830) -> 0.03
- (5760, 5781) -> -0.08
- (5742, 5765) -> -0.04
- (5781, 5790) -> 0.03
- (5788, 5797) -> -0.01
